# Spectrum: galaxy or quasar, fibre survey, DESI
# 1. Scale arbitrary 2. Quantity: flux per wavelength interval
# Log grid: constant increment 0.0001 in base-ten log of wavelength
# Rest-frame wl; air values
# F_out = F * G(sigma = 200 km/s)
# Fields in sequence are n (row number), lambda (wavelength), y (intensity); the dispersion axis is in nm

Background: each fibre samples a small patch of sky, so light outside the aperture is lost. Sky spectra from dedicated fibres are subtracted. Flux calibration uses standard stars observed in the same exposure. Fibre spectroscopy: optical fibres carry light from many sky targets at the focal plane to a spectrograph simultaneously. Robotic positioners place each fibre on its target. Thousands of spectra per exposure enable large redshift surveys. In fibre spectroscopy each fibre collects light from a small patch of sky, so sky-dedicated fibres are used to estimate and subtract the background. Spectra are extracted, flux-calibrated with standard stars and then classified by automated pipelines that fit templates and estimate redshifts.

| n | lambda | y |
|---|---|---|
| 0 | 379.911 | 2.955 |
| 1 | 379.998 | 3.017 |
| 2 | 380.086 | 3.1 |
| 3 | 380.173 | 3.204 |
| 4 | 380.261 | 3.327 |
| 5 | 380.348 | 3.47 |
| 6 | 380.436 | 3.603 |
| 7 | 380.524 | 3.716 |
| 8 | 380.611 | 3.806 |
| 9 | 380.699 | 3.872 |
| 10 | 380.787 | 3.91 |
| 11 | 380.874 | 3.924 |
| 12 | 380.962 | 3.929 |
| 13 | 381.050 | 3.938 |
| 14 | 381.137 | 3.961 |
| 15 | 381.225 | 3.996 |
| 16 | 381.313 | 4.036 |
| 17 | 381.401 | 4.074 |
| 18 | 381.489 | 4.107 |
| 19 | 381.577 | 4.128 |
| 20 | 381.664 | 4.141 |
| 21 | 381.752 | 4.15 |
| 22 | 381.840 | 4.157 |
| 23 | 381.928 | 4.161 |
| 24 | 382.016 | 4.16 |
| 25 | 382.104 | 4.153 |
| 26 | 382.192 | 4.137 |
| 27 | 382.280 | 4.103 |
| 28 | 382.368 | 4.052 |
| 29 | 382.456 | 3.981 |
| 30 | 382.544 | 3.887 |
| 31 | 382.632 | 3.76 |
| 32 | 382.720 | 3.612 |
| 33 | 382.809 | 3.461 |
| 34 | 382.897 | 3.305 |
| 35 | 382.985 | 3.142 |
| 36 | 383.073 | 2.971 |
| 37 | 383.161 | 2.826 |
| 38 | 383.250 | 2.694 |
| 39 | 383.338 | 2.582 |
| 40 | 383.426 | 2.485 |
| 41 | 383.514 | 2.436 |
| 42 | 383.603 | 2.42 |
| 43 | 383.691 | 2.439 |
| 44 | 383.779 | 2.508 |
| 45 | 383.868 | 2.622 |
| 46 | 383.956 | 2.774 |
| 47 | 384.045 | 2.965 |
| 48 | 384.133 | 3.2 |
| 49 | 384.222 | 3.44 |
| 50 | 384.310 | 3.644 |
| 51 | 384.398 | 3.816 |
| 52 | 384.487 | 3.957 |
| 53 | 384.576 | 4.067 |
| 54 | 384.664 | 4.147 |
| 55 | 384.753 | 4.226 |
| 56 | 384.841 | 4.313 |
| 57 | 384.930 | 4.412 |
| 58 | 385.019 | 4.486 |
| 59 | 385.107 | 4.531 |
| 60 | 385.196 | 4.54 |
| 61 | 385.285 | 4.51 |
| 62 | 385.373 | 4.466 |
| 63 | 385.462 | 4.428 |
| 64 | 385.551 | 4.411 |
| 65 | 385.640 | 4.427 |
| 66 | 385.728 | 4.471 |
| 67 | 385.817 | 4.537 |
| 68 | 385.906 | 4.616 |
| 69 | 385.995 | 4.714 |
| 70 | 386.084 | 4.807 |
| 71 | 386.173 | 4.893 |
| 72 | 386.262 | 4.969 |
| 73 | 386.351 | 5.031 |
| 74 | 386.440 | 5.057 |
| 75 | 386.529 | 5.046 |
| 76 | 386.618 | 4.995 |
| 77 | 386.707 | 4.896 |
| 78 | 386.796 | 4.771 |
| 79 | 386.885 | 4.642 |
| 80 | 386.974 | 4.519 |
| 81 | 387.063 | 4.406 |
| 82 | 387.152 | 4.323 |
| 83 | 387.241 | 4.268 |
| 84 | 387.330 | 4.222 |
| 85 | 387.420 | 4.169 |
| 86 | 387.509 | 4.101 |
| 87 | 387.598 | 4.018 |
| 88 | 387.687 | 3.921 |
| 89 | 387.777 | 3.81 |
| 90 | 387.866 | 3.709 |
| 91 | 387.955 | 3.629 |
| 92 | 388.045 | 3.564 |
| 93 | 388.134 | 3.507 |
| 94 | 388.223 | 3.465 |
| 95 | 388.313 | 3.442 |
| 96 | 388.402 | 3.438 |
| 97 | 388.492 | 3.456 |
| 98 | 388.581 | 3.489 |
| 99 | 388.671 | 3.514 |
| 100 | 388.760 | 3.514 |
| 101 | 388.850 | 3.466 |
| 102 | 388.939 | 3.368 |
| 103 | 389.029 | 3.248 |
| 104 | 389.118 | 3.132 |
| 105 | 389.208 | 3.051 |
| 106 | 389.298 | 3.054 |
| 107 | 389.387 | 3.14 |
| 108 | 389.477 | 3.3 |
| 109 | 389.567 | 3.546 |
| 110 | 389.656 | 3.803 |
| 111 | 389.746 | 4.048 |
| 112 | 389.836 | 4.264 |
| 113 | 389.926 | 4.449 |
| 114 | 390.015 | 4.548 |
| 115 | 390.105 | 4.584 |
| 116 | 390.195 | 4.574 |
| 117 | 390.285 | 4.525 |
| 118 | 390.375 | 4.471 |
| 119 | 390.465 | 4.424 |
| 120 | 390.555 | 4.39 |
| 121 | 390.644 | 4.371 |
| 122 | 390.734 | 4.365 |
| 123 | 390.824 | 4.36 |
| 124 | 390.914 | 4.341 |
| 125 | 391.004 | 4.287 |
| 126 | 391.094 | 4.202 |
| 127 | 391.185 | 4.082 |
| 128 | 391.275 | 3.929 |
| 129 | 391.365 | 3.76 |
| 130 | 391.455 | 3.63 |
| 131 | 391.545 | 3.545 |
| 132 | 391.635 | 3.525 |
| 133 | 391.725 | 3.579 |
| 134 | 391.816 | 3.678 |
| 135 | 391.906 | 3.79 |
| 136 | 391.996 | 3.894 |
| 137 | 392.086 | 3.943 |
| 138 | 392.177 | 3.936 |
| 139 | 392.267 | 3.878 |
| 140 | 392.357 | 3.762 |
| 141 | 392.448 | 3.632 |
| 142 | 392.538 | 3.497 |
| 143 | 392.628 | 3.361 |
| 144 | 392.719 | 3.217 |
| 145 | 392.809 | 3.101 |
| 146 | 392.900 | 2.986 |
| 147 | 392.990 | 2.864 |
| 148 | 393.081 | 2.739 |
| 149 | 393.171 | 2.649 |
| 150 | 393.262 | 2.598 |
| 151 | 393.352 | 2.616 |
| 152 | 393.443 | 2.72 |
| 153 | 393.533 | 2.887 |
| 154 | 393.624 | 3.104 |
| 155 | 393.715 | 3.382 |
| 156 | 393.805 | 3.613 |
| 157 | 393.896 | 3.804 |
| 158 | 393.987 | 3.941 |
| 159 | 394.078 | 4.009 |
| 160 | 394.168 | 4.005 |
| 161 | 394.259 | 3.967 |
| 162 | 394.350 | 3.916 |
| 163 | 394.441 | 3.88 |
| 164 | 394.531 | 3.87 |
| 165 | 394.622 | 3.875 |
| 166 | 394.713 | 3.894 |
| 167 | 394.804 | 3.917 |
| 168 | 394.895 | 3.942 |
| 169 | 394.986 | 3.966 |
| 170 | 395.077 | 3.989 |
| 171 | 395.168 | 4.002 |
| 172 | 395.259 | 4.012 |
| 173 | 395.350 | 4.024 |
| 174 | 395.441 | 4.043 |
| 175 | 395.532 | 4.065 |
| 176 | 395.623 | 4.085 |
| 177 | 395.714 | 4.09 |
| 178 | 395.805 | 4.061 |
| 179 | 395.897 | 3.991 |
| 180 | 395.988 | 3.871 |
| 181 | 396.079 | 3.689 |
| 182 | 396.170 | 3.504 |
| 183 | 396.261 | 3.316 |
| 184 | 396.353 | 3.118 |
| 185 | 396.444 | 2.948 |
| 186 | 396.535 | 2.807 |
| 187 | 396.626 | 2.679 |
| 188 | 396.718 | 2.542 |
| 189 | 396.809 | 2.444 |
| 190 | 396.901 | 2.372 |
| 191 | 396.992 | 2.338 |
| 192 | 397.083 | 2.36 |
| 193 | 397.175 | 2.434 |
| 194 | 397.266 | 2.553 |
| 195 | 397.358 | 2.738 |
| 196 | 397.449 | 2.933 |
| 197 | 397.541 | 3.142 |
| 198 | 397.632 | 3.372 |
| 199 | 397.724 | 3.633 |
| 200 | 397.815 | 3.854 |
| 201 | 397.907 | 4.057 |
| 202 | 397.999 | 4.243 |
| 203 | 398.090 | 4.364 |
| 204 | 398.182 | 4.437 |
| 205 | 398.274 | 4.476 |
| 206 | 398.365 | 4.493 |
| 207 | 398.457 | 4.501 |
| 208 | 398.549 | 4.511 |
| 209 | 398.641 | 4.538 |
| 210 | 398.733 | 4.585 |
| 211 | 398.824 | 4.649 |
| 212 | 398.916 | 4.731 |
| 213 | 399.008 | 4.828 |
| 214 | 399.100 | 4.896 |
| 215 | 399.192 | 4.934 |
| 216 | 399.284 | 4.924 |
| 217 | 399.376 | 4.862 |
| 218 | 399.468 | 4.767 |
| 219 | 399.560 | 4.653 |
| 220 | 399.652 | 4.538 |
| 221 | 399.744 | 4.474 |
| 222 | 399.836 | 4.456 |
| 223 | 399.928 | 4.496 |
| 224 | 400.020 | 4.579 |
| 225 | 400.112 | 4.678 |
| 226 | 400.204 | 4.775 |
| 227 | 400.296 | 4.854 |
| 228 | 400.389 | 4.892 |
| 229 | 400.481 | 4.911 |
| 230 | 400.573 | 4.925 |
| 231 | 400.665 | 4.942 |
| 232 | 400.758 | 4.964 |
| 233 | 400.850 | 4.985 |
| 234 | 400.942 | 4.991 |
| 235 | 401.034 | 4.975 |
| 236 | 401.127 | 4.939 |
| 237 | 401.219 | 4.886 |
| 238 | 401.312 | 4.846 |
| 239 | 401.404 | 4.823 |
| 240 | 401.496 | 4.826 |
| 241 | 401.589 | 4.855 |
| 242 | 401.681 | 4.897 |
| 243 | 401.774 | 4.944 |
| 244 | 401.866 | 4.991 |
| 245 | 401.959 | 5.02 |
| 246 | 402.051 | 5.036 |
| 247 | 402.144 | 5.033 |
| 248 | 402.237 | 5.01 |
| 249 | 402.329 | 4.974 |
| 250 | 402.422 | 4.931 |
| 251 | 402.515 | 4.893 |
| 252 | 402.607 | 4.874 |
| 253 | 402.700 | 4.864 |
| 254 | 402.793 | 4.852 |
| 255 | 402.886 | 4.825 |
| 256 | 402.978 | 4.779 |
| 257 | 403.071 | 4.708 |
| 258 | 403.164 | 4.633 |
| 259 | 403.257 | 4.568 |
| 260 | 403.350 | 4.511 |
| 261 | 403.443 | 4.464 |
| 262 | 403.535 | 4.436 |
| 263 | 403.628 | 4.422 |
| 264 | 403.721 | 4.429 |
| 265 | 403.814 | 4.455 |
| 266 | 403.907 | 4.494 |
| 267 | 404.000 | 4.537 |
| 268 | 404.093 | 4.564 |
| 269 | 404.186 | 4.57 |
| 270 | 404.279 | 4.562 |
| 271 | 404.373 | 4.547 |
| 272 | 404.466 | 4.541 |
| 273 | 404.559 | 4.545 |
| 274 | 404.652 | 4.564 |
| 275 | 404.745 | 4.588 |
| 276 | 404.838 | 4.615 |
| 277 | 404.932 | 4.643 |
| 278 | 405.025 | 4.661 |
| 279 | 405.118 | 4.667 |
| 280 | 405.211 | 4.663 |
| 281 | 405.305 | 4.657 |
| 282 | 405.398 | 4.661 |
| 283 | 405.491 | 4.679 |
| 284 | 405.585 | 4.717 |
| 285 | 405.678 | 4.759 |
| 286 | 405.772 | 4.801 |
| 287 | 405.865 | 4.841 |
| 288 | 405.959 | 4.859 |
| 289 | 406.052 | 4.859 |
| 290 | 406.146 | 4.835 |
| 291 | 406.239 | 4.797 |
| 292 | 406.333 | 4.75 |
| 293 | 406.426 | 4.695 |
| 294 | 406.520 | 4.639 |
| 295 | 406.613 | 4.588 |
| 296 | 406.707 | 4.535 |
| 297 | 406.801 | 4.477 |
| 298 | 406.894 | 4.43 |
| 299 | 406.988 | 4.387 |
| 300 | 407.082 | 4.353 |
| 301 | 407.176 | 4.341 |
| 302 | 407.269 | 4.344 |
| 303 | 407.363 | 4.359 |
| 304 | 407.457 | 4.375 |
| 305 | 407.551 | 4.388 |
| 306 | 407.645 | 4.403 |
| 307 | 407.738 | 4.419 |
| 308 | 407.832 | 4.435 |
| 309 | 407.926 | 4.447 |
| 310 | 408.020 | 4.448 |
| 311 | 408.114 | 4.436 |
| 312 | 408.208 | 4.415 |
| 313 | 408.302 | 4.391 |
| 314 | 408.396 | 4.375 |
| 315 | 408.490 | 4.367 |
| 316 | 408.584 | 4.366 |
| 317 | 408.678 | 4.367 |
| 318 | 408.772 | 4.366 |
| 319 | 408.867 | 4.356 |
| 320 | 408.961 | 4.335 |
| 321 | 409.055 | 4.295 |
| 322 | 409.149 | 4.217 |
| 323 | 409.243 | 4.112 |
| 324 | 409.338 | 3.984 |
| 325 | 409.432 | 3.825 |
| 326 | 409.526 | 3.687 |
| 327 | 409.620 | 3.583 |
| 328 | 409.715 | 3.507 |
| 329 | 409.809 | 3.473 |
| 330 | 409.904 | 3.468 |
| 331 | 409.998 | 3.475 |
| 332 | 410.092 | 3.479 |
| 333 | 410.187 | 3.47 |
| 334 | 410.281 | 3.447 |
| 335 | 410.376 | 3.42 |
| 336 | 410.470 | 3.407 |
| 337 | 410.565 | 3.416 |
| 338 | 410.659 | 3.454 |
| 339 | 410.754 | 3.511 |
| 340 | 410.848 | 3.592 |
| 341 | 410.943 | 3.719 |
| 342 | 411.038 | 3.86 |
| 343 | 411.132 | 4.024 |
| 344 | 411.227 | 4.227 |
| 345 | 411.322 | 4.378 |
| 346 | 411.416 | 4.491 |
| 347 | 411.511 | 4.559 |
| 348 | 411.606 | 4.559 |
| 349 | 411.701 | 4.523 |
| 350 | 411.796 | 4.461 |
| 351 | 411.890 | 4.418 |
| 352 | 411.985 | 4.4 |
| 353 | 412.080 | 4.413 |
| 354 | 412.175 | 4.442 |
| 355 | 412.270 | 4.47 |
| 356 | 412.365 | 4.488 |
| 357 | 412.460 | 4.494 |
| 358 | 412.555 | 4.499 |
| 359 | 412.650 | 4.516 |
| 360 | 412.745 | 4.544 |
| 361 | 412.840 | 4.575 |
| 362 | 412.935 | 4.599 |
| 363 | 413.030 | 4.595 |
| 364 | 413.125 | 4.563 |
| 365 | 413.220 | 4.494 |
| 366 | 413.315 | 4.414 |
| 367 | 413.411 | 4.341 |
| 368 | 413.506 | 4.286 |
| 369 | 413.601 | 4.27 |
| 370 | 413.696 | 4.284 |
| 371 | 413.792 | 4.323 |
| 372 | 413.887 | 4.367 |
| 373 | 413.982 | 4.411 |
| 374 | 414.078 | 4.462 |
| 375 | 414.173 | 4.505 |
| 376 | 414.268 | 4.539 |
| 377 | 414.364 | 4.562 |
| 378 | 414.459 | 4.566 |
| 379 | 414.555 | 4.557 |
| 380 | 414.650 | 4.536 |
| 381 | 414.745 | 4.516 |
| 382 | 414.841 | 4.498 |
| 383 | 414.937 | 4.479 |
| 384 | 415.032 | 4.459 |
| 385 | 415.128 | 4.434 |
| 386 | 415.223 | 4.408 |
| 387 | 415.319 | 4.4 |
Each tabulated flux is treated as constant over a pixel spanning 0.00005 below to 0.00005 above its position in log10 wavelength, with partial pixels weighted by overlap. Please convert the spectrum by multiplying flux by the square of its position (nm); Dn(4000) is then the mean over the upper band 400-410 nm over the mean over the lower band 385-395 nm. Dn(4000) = 1.26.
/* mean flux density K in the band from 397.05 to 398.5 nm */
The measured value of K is 3.61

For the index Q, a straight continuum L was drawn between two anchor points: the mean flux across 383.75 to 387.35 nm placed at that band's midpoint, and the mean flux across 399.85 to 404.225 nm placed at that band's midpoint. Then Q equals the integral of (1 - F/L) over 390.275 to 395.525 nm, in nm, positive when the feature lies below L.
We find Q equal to 0.90 nm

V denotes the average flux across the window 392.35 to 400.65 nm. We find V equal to 3.81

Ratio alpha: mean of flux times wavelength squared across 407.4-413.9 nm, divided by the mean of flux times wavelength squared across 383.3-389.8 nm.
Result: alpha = 1.2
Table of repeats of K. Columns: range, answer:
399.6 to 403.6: 4.81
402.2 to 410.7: 4.4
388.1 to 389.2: 3.41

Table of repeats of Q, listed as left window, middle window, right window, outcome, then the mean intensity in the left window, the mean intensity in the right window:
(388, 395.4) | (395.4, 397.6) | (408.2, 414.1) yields 0.37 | 3.7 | 4.15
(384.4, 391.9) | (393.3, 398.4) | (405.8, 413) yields 0.76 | 4.11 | 4.24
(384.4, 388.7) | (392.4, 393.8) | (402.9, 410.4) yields 0.41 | 4.27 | 4.39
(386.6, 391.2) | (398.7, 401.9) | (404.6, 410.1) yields -0.44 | 3.98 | 4.39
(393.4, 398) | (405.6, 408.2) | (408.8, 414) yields -0.41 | 3.48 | 4.12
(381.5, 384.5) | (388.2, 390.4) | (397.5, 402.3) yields 0.10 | 3.42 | 4.66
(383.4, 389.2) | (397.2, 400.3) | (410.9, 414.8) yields -0.09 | 3.95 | 4.42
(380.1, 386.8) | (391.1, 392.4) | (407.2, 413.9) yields 0.06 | 3.9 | 4.18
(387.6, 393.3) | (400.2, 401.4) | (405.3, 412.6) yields -0.27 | 3.71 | 4.26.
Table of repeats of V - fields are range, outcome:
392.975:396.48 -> 3.62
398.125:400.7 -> 4.69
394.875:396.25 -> 3.94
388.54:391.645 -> 3.9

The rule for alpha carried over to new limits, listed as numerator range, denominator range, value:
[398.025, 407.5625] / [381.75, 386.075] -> 1.38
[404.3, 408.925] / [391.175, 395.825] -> 1.33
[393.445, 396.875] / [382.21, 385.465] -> 1.09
